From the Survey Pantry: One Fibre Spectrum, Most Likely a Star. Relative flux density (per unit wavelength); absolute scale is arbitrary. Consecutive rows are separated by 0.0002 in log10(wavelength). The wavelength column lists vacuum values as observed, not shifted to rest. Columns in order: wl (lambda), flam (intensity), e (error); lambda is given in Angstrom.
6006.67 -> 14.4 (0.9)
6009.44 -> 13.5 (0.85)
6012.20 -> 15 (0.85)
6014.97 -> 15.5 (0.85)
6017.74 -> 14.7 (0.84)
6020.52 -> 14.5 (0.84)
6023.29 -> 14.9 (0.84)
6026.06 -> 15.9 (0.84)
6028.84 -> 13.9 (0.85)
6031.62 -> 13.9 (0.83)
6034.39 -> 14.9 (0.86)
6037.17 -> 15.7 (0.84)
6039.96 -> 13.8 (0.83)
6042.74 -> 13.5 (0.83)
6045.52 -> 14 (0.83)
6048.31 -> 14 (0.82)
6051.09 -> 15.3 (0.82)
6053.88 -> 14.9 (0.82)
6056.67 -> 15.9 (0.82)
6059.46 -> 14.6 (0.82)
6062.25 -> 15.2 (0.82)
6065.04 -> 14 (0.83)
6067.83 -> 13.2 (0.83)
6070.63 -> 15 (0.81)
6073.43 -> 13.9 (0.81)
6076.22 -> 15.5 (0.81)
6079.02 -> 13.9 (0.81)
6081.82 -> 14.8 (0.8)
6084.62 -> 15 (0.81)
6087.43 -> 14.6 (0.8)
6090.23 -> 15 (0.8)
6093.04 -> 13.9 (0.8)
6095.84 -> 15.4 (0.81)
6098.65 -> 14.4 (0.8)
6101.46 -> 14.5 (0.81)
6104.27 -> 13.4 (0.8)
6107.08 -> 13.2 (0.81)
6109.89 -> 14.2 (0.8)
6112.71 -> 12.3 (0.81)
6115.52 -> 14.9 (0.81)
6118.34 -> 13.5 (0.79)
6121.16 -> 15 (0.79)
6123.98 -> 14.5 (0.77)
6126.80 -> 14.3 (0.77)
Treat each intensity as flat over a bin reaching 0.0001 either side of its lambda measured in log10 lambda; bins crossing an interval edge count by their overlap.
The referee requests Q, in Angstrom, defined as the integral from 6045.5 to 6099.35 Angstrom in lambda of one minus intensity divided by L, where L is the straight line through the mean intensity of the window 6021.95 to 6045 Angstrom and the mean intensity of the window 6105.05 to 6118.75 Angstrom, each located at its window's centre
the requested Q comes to -2.1 Angstrom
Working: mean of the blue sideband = 14.5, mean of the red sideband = 13.6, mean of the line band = 14.6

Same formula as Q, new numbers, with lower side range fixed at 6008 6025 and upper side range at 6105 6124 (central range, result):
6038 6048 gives 0.40 Angstrom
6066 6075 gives 0.12 Angstrom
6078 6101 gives -0.88 Angstrom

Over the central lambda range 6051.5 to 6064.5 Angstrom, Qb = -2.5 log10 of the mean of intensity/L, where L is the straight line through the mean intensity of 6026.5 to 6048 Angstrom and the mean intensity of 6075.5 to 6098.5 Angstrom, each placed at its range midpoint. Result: -0.04 mag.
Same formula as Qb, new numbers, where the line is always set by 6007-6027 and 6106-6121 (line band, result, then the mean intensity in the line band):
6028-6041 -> 0.01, 14.5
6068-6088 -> -0.03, 14.6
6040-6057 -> 0.00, 14.5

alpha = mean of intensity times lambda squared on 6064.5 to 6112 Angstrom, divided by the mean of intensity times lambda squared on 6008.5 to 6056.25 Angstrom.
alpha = 1.00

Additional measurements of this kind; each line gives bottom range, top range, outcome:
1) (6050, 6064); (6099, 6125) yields 0.94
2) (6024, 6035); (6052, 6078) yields 1.01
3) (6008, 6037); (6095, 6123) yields 0.98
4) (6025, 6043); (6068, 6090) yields 1.02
